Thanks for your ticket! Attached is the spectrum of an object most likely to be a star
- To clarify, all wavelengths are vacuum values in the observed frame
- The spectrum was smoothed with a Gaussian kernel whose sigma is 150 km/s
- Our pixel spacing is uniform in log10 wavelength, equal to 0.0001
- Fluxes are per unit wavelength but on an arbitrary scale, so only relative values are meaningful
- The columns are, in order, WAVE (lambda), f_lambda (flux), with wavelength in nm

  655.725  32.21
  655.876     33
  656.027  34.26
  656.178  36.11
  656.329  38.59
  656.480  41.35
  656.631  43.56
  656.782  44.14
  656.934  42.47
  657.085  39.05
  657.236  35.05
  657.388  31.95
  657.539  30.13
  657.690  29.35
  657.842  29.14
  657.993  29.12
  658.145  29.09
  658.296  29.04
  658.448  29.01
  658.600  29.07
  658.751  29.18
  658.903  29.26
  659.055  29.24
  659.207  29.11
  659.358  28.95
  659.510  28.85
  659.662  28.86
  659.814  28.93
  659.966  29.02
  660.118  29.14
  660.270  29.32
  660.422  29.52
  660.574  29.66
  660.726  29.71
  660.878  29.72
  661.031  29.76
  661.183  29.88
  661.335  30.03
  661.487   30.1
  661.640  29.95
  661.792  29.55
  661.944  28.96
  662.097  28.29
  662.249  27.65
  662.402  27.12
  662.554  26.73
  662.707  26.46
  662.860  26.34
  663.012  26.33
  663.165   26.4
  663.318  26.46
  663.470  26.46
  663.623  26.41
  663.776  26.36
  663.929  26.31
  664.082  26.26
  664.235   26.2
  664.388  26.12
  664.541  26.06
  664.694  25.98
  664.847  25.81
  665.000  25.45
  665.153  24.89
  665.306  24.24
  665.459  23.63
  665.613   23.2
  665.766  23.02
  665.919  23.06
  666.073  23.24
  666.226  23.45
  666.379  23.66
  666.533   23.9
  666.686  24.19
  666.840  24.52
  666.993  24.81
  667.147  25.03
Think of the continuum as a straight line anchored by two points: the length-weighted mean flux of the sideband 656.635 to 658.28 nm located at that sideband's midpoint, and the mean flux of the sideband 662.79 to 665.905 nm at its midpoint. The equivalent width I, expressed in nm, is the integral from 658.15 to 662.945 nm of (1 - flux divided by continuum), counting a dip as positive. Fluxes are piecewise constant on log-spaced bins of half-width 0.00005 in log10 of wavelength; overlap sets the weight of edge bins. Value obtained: 0.21 nm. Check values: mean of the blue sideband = 34.2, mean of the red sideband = 25.5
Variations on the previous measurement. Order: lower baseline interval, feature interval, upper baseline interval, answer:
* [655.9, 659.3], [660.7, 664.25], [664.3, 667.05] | 0.03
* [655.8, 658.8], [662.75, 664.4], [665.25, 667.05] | 0.03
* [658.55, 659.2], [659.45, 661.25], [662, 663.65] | -0.07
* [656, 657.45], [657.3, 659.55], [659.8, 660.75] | 0.32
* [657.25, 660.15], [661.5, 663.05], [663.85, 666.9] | -0.06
